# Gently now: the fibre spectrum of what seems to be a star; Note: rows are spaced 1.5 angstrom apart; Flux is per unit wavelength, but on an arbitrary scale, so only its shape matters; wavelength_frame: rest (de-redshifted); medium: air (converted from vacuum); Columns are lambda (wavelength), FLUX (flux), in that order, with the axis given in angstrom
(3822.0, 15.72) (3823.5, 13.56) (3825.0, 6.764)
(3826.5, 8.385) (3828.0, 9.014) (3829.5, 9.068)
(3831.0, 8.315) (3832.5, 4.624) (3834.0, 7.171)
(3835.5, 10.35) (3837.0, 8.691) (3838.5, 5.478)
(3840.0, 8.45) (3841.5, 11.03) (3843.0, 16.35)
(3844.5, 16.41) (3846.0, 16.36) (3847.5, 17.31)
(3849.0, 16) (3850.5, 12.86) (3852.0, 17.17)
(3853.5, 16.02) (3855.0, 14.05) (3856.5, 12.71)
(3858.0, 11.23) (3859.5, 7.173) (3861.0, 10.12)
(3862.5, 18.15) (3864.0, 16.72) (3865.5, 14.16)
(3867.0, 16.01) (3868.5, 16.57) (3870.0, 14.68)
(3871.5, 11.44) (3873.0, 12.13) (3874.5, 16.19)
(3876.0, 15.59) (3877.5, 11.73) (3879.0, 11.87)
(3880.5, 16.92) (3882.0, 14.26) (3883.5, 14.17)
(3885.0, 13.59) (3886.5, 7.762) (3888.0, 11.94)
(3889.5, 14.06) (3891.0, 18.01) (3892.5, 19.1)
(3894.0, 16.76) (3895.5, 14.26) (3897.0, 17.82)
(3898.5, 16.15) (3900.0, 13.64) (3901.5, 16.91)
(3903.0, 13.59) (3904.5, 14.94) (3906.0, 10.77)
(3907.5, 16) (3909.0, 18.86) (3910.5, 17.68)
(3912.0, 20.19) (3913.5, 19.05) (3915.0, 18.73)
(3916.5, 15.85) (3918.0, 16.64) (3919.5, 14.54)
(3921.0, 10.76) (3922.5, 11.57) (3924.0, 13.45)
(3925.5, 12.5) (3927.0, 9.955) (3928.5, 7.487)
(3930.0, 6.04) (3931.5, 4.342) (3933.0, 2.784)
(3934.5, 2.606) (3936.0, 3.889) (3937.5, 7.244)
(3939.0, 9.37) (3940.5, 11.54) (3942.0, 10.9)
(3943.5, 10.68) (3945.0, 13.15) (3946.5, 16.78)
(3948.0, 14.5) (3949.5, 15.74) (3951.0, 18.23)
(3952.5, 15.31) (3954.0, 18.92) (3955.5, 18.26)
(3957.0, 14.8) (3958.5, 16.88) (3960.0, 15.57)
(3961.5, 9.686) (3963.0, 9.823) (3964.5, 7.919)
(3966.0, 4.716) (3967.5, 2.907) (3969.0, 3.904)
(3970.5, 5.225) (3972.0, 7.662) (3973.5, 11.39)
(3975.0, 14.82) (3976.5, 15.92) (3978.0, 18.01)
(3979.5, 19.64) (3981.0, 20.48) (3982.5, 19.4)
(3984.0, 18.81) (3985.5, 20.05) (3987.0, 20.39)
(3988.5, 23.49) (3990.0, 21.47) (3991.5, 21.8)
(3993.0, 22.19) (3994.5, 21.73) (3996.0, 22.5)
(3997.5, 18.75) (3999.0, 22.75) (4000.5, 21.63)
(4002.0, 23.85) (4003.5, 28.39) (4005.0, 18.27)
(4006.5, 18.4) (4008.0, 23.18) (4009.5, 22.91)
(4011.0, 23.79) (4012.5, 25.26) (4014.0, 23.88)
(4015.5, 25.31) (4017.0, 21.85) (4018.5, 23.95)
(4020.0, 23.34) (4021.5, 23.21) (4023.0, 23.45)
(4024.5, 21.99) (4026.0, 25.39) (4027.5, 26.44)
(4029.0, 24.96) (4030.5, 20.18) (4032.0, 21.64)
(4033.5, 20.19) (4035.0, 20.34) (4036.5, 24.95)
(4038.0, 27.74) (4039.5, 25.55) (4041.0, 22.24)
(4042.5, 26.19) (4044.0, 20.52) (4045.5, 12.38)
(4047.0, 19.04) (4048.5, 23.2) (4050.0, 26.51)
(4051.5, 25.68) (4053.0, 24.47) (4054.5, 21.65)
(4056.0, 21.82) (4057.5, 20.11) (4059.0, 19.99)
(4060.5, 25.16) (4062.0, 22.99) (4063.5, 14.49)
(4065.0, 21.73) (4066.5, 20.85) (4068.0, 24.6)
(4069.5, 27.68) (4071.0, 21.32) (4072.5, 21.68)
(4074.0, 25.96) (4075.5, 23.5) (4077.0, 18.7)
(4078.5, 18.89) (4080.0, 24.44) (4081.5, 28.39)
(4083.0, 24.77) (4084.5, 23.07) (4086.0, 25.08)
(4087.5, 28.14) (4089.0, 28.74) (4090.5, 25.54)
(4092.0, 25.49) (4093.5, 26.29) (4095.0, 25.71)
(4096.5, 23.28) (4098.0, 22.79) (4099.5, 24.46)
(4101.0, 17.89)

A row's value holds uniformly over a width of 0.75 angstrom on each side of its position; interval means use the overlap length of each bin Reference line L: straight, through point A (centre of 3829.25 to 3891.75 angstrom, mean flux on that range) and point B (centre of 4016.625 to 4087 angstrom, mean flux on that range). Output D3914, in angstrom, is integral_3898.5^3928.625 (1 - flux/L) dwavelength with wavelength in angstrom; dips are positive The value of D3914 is 1.55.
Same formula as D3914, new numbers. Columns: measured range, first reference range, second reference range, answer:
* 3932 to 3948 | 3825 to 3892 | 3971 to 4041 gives 7.8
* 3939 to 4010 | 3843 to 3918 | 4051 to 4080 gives 9.2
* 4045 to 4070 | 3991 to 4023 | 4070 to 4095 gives 2.0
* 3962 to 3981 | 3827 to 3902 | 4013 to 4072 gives 8.5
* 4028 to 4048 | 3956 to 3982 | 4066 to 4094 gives -2.5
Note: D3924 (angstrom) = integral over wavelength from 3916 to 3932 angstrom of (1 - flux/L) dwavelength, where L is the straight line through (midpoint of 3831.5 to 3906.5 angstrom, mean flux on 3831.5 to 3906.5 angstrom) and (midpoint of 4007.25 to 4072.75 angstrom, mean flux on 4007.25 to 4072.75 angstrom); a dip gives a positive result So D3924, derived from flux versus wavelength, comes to 5.1 angstrom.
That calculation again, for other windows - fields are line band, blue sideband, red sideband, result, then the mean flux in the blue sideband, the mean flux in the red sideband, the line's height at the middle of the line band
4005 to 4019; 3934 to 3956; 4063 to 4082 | -4.03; 12.5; 22.5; 17.8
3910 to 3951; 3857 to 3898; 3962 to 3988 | 5.22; 14.2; 13.1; 13.6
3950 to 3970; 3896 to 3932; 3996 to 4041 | 6.53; 14.1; 23.1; 18.1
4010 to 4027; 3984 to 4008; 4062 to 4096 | -1.17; 21.7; 23.8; 22.3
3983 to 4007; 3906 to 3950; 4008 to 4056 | -2.90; 12.1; 23.1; 19.2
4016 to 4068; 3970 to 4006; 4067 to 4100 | -0.96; 19.2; 24.5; 22.2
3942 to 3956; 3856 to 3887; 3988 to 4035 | 2.43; 13.5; 22.7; 18.6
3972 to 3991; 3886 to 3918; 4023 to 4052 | 1.69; 15.9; 22.9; 20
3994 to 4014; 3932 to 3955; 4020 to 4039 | -2.65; 11.4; 23.4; 19.9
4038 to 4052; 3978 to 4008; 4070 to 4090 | 0.22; 21.2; 24.1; 23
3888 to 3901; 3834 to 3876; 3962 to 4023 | -0.96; 13.4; 18.6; 14.9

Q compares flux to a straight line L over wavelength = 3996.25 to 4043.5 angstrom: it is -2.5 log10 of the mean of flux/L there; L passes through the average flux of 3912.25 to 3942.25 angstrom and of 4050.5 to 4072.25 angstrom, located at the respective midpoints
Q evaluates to -0.24 mag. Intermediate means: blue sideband 10.6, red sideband 22.4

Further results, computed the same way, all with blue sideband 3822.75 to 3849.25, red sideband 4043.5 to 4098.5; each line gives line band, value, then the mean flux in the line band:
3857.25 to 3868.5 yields -0.13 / 13.6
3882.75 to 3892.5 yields -0.02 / 13.7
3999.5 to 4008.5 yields -0.14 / 22.3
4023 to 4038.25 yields -0.11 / 23.2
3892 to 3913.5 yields -0.15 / 16.3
